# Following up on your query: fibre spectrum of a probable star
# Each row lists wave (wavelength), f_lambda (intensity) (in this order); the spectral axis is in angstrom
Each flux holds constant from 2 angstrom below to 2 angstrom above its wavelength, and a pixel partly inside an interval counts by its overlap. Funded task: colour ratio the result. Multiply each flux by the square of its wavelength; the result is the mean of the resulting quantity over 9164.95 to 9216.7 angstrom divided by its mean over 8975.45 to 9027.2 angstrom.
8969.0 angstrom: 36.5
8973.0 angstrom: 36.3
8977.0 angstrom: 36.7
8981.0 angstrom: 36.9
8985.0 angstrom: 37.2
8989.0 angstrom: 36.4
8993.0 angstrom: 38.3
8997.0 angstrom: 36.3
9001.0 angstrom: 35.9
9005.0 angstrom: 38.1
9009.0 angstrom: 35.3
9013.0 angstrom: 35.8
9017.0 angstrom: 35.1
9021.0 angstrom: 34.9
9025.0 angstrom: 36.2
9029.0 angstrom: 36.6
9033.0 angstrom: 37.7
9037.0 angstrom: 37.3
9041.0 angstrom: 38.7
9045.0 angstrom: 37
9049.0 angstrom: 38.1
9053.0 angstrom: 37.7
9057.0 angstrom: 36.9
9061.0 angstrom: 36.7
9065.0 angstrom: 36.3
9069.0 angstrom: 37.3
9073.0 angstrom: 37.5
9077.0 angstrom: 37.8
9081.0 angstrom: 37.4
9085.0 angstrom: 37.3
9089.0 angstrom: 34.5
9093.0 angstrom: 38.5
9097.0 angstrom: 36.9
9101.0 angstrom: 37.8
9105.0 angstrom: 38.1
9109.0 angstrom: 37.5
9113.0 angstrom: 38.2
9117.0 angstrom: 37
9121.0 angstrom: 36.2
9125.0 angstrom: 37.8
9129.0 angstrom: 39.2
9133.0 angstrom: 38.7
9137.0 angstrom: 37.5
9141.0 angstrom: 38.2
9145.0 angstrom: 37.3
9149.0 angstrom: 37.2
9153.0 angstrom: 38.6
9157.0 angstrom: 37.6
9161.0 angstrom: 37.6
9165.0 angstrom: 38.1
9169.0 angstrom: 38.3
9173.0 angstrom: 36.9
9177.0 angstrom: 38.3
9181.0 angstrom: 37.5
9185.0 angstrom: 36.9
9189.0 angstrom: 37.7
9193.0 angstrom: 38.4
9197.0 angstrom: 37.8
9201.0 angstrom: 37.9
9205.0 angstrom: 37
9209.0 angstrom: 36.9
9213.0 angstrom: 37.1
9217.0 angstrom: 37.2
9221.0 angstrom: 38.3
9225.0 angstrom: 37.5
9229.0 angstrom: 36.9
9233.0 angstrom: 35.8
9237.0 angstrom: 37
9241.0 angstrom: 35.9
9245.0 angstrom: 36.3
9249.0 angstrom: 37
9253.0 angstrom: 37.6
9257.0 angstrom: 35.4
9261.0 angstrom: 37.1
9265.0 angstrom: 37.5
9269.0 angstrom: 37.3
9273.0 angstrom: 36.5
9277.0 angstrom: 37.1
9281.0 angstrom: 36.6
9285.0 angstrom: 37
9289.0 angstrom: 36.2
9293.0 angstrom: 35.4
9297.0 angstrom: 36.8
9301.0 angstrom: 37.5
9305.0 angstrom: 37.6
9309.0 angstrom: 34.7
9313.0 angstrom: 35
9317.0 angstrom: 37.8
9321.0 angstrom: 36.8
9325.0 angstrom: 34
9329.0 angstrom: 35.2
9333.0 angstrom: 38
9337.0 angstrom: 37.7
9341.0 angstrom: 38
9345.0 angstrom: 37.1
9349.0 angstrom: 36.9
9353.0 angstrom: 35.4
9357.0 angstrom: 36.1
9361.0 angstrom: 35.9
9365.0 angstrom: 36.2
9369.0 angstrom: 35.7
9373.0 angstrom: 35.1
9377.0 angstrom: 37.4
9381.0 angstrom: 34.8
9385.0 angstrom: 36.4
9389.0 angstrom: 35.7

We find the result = 1.1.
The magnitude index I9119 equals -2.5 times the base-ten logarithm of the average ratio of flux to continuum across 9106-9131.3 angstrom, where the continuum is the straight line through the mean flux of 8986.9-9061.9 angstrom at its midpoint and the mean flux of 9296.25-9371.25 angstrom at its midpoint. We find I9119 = -0.03 mag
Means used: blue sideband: 36.8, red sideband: 36.4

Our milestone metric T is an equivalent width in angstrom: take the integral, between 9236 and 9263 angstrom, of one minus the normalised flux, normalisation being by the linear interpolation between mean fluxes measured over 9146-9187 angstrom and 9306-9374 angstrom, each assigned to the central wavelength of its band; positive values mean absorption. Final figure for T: 0.29 angstrom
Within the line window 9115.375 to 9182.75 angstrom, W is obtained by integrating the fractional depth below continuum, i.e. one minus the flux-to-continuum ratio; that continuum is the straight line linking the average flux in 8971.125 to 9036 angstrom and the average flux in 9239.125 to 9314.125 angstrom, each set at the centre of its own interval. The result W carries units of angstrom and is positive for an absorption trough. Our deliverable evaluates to -2.3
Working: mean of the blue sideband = 36.5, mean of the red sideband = 36.6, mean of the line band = 37.8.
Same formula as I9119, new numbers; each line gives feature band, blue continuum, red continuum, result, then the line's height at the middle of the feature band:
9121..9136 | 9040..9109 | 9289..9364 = -0.03 mag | 37.1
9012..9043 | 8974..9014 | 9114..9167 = 0.01 mag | 36.9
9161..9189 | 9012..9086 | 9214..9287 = -0.02 mag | 36.9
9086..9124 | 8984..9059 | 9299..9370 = -0.01 mag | 36.7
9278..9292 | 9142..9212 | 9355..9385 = 0.00 mag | 36.7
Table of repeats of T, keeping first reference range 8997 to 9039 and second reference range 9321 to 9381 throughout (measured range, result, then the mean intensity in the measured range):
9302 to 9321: -0.1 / 36.4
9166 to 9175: -0.3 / 37.7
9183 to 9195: -0.5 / 37.7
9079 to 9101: -0.4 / 37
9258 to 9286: -0.5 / 37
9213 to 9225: -0.4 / 37.6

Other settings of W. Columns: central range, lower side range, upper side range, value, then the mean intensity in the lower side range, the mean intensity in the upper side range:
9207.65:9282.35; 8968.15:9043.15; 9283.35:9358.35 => -0.8 angstrom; 36.6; 36.5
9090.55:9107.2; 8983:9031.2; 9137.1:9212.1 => -0.3 angstrom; 36.3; 37.7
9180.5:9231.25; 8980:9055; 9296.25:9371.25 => -1.2 angstrom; 36.8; 36.4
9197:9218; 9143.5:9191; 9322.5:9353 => 0.1 angstrom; 37.7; 36.6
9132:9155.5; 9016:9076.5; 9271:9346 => -0.7 angstrom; 37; 36.6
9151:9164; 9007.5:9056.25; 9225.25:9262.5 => -0.5 angstrom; 36.7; 36.6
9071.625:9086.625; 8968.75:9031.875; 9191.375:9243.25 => -0.3 angstrom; 36.4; 37.2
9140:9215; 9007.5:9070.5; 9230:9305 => -1.9 angstrom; 36.7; 36.7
